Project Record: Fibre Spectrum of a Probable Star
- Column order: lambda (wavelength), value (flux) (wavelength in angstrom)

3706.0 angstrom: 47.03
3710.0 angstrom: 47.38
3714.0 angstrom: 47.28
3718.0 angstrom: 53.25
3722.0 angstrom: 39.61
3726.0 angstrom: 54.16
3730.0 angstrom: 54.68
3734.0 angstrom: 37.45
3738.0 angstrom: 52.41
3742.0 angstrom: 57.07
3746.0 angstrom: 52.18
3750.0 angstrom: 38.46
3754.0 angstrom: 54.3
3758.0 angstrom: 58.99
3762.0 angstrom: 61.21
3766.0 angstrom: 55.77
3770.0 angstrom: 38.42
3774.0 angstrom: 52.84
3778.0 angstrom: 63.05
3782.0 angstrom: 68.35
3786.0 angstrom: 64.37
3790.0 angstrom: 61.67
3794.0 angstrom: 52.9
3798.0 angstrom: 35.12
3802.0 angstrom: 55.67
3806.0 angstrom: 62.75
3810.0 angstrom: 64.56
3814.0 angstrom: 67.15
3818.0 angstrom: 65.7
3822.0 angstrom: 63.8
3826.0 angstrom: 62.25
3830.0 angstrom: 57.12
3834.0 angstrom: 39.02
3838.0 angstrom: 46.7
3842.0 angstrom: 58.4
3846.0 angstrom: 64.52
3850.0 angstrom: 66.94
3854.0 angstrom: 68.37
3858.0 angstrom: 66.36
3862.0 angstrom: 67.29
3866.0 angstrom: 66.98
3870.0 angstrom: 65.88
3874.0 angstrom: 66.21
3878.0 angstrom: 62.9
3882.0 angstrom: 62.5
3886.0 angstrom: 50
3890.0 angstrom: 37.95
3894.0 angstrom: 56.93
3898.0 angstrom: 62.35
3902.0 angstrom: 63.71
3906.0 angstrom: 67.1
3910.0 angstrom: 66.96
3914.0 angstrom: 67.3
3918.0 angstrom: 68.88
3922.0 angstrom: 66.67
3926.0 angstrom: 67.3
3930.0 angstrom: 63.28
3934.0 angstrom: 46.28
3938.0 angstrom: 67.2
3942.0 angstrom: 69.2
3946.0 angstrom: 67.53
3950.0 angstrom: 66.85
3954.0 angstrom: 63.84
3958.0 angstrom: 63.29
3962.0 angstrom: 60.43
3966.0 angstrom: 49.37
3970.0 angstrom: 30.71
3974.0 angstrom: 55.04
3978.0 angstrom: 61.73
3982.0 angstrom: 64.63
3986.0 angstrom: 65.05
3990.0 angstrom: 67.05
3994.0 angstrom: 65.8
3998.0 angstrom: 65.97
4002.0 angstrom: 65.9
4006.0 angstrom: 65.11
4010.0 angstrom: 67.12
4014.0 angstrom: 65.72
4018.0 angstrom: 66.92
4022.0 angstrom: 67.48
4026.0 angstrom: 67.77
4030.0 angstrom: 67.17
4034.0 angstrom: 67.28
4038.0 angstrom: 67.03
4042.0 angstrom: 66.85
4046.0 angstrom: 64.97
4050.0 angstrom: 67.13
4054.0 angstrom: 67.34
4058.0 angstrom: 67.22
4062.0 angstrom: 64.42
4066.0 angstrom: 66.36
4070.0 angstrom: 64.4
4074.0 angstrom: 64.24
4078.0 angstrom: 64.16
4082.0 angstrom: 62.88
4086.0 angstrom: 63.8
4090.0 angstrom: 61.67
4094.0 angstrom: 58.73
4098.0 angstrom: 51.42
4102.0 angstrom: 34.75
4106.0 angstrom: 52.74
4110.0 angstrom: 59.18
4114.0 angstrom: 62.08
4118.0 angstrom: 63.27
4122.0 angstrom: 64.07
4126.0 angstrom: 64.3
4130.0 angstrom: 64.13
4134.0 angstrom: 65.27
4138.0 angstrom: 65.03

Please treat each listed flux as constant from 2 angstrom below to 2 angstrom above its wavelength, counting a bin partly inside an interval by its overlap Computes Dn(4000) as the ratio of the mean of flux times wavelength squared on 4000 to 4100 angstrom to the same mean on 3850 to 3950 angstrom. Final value 1.11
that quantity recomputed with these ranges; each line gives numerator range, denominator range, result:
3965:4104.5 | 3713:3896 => 1.24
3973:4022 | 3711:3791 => 1.39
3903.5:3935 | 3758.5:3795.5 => 1.21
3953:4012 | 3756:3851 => 1.15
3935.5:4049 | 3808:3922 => 1.10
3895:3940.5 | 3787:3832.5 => 1.15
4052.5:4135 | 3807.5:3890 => 1.13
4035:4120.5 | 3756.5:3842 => 1.25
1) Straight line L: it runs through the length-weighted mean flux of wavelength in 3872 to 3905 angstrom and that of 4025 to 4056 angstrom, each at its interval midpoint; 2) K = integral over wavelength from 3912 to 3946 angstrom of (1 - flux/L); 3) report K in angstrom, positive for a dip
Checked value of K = -2.39 angstrom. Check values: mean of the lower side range 58.1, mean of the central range 64.7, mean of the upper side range 66.9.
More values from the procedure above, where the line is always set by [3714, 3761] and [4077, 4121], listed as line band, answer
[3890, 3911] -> -2.8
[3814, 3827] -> -3.1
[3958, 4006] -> -3.7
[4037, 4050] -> -2.2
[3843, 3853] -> -2.4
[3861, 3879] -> -4.4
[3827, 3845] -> 0.2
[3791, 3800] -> 1.0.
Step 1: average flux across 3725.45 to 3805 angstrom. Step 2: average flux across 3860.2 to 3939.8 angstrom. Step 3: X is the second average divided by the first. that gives 1.2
